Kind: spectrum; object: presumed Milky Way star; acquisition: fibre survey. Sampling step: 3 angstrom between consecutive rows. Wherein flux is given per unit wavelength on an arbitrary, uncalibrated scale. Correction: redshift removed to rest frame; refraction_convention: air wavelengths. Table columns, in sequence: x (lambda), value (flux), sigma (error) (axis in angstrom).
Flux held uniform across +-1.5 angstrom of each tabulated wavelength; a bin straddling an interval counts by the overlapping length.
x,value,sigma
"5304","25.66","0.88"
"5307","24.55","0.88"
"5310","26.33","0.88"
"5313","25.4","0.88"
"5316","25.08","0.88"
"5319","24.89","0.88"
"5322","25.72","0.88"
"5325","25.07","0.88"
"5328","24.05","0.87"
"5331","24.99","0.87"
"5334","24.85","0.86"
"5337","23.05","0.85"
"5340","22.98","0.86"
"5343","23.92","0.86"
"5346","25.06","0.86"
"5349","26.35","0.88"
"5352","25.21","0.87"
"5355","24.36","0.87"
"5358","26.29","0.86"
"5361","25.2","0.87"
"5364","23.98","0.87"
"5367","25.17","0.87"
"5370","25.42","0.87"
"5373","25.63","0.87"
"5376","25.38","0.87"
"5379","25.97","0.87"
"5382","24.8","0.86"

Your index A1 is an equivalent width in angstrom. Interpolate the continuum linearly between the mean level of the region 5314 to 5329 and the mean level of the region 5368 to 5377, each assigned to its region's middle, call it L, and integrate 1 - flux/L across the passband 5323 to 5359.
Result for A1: 0.7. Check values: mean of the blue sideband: 25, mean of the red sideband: 25.5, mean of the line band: 24.7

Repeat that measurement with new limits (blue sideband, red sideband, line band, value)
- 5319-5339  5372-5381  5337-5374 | 0.43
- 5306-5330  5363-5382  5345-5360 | -0.14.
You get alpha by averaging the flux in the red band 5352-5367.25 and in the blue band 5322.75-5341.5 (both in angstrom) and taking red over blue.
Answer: 1.03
